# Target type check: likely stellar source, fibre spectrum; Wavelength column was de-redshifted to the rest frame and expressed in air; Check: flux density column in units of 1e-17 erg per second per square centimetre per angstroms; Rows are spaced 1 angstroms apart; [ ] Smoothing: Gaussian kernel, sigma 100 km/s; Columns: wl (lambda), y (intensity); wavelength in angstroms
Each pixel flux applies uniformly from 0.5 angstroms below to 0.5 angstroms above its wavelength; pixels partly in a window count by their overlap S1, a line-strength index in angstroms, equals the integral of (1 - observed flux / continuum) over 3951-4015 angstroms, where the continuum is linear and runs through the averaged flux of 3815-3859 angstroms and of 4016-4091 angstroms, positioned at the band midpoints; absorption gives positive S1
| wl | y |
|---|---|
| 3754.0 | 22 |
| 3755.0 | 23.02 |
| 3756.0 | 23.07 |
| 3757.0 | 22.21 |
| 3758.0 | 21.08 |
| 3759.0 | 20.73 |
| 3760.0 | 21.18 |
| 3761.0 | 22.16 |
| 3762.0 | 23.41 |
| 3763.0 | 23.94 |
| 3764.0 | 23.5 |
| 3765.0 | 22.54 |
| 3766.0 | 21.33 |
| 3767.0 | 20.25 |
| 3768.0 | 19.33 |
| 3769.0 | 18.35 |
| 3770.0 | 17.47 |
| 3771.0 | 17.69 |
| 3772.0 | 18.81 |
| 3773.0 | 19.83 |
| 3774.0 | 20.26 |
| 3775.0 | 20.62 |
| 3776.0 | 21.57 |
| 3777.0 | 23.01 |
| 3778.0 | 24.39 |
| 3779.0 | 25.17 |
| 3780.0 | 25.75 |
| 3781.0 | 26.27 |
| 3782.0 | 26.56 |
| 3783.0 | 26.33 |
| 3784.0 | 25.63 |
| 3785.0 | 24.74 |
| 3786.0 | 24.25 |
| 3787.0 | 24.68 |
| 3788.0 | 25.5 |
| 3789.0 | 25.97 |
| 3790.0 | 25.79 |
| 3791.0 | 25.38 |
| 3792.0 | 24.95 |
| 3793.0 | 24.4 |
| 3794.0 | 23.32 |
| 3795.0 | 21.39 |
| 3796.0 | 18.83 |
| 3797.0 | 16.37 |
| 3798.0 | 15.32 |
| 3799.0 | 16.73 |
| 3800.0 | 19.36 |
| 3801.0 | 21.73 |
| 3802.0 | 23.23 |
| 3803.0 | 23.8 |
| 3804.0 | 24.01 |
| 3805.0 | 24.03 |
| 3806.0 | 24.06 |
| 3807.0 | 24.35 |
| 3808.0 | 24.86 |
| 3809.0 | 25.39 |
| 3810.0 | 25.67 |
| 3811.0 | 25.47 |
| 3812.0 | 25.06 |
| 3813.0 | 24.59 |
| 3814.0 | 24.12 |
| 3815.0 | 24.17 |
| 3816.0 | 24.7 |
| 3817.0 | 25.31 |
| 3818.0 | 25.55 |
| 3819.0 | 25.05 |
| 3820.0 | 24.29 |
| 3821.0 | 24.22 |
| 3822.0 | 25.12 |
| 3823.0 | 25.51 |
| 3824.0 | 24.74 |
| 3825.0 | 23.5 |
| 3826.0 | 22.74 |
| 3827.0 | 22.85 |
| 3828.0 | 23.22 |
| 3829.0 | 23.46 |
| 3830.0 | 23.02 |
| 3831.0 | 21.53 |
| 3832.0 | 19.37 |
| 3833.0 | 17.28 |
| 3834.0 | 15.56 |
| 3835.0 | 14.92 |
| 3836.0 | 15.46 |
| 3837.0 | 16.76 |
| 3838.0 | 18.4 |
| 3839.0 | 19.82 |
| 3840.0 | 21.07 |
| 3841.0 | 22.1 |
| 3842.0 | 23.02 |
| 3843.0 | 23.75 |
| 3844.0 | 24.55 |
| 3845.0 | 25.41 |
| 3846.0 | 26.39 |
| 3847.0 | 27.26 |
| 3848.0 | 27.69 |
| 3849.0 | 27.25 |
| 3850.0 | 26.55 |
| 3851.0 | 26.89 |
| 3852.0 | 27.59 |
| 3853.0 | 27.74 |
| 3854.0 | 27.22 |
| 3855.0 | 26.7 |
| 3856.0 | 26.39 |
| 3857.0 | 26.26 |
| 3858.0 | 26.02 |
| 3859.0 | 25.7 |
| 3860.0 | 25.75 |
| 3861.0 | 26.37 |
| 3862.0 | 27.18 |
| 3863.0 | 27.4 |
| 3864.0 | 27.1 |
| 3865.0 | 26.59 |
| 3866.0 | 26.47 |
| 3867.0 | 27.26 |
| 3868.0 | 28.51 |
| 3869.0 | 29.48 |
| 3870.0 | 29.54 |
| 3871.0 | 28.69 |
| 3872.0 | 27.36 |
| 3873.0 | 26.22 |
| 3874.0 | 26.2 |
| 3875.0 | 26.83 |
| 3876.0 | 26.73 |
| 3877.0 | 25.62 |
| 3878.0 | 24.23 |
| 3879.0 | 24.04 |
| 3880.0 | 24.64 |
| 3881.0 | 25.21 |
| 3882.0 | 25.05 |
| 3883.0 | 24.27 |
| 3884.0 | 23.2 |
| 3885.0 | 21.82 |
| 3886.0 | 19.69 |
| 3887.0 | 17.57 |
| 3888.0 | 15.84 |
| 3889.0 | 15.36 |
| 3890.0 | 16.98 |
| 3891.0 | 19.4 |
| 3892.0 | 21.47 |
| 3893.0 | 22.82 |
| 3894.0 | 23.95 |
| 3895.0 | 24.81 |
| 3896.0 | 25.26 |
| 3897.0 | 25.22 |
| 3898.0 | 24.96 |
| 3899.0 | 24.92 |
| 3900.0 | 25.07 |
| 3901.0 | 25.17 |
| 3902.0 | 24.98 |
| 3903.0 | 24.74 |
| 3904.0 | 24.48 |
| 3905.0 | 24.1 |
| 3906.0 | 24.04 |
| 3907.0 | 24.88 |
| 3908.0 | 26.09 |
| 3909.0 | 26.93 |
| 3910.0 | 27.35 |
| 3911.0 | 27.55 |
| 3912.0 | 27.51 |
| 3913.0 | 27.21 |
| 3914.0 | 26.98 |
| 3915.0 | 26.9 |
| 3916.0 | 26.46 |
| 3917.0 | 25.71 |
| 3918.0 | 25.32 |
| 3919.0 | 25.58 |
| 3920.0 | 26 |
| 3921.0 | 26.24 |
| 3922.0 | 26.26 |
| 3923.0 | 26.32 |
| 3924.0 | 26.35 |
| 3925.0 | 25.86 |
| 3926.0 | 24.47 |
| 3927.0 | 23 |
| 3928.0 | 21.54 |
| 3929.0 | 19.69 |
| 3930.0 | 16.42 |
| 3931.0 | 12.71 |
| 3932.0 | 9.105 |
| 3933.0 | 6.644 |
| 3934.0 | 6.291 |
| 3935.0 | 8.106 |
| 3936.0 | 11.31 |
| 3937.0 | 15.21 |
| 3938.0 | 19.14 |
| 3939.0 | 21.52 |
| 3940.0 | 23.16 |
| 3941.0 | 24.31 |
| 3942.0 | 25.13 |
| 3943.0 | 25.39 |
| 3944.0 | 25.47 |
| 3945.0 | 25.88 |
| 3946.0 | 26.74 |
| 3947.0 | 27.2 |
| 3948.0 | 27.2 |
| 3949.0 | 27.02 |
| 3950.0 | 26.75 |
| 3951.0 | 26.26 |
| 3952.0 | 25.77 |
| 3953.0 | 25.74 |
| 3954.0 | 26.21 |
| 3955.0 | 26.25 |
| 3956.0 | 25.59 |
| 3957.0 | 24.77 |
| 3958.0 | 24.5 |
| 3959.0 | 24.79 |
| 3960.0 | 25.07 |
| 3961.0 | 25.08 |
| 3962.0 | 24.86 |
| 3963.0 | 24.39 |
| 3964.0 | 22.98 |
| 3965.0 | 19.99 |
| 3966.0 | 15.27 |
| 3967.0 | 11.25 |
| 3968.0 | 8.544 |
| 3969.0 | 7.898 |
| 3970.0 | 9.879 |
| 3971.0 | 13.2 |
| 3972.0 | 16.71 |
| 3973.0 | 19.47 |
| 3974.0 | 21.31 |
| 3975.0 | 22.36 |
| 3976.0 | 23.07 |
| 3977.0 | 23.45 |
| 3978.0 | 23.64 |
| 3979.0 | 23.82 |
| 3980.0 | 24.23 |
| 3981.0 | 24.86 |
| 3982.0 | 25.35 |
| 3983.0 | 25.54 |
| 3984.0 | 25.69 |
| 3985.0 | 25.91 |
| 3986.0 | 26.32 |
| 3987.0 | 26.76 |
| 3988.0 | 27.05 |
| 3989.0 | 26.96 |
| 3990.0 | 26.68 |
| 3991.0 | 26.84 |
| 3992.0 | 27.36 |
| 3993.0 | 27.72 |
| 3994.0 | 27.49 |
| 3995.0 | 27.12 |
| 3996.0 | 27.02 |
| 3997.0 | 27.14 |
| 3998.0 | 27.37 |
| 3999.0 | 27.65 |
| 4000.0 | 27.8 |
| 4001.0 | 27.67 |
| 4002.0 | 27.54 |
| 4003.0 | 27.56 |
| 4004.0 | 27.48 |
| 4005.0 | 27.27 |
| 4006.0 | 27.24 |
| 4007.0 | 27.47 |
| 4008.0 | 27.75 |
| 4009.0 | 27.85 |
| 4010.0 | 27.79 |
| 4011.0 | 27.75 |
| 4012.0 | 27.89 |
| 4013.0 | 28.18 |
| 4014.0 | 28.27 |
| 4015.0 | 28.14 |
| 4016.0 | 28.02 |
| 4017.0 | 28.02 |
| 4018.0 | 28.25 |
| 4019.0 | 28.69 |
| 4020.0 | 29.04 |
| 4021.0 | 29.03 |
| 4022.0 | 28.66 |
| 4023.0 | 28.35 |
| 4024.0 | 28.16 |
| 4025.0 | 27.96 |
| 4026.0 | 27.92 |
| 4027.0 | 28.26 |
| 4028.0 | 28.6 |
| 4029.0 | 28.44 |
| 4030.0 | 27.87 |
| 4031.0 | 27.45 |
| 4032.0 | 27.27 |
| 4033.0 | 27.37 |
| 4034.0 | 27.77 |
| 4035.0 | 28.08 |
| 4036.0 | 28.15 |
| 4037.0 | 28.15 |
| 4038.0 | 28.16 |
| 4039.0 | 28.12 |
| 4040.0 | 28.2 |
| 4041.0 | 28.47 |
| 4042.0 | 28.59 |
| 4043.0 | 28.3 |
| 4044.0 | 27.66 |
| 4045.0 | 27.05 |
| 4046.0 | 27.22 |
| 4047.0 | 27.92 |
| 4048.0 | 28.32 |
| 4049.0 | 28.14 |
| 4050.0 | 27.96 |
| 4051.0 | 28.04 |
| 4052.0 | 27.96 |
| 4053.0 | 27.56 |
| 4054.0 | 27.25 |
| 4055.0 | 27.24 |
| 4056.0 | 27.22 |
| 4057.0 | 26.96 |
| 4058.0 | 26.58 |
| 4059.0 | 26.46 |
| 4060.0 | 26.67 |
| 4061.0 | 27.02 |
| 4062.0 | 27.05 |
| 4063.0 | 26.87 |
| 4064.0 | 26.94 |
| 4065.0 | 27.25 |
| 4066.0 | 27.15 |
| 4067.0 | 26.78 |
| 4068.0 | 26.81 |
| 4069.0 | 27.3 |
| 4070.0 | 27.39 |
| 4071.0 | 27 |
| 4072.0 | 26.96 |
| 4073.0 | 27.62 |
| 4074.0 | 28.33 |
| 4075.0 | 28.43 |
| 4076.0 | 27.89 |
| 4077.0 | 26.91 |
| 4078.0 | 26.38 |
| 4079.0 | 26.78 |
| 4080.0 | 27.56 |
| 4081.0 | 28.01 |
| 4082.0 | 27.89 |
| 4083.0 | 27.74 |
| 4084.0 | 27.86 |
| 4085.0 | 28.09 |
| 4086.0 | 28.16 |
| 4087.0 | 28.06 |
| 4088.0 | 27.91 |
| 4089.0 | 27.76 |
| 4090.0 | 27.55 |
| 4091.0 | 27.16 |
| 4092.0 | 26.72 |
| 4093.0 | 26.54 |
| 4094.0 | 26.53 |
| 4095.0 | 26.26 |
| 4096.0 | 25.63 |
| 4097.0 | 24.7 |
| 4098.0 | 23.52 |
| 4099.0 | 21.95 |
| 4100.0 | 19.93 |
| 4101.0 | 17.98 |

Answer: 4.91 angstroms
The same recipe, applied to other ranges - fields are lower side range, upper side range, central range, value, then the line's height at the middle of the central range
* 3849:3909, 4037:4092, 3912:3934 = 2.8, 25.6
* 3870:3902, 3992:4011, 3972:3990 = 1.7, 26.8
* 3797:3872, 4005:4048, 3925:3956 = 6.1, 26.3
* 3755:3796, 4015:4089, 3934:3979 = 8.0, 26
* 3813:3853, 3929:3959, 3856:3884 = -4.8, 22.5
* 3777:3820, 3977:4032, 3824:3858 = 2.0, 24.6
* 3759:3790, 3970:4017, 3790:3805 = 0.9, 23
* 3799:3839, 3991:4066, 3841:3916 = -3.6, 24.1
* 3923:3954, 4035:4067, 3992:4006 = -1.6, 24.6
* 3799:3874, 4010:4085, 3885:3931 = 3.1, 25.5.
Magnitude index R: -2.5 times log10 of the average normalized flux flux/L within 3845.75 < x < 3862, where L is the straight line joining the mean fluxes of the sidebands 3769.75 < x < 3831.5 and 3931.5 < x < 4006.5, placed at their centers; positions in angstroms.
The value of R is -0.155 mag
